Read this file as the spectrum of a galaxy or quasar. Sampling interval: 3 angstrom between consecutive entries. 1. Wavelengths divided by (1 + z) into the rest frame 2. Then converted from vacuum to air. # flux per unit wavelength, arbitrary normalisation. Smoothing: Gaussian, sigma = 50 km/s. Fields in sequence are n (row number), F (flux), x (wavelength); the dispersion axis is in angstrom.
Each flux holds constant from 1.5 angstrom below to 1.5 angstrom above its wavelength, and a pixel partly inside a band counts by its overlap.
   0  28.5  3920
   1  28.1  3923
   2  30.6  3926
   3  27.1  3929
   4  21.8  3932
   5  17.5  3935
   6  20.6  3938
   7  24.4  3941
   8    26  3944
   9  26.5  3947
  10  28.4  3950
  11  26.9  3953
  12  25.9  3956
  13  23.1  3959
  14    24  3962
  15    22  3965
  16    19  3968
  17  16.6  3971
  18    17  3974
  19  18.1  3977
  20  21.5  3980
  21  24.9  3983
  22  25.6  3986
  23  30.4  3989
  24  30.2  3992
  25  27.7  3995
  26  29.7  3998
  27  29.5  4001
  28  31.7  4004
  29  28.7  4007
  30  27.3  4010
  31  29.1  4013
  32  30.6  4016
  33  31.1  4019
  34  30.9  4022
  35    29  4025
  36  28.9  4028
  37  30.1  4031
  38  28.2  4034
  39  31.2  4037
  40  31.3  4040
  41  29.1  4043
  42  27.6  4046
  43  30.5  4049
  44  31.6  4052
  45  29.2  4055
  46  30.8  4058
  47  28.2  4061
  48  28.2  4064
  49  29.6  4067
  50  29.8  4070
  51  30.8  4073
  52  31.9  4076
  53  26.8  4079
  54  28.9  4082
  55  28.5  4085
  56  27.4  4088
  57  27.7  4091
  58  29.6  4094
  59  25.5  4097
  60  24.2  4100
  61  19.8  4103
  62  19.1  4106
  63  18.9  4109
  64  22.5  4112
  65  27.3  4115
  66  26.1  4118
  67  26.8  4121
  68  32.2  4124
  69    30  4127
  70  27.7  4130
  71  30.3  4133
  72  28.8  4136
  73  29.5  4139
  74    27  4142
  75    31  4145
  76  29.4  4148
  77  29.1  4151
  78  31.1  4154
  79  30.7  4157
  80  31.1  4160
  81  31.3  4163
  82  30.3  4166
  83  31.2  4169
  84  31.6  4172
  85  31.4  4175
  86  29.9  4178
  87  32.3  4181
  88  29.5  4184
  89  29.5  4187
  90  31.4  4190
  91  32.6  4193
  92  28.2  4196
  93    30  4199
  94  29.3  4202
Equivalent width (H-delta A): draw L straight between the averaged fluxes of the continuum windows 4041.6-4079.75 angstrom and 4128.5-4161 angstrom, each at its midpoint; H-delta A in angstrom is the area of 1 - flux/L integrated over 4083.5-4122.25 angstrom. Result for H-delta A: 6.2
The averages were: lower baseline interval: 29.6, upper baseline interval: 29.6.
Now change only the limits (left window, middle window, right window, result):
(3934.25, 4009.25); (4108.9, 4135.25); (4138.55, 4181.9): 1.8 angstrom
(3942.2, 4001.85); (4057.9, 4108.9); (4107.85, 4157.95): -0.2 angstrom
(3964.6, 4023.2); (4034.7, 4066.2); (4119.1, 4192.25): -2.5 angstrom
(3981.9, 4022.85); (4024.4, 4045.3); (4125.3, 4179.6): -0.2 angstrom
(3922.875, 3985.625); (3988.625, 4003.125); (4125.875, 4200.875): -2.9 angstrom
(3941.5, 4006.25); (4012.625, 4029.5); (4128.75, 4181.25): -2.3 angstrom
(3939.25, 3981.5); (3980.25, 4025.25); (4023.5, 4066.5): -4.6 angstrom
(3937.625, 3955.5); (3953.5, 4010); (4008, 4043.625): 5.6 angstrom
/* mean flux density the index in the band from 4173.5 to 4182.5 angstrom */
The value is 31.2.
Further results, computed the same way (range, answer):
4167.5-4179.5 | 31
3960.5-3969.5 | 21.7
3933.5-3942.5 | 20.8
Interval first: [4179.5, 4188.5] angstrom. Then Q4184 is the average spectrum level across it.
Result 30.4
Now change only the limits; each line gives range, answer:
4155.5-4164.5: 31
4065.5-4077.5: 30.5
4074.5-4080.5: 29.3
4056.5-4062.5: 29.5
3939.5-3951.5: 26.3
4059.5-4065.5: 28.2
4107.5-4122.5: 24.3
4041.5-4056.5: 29.6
